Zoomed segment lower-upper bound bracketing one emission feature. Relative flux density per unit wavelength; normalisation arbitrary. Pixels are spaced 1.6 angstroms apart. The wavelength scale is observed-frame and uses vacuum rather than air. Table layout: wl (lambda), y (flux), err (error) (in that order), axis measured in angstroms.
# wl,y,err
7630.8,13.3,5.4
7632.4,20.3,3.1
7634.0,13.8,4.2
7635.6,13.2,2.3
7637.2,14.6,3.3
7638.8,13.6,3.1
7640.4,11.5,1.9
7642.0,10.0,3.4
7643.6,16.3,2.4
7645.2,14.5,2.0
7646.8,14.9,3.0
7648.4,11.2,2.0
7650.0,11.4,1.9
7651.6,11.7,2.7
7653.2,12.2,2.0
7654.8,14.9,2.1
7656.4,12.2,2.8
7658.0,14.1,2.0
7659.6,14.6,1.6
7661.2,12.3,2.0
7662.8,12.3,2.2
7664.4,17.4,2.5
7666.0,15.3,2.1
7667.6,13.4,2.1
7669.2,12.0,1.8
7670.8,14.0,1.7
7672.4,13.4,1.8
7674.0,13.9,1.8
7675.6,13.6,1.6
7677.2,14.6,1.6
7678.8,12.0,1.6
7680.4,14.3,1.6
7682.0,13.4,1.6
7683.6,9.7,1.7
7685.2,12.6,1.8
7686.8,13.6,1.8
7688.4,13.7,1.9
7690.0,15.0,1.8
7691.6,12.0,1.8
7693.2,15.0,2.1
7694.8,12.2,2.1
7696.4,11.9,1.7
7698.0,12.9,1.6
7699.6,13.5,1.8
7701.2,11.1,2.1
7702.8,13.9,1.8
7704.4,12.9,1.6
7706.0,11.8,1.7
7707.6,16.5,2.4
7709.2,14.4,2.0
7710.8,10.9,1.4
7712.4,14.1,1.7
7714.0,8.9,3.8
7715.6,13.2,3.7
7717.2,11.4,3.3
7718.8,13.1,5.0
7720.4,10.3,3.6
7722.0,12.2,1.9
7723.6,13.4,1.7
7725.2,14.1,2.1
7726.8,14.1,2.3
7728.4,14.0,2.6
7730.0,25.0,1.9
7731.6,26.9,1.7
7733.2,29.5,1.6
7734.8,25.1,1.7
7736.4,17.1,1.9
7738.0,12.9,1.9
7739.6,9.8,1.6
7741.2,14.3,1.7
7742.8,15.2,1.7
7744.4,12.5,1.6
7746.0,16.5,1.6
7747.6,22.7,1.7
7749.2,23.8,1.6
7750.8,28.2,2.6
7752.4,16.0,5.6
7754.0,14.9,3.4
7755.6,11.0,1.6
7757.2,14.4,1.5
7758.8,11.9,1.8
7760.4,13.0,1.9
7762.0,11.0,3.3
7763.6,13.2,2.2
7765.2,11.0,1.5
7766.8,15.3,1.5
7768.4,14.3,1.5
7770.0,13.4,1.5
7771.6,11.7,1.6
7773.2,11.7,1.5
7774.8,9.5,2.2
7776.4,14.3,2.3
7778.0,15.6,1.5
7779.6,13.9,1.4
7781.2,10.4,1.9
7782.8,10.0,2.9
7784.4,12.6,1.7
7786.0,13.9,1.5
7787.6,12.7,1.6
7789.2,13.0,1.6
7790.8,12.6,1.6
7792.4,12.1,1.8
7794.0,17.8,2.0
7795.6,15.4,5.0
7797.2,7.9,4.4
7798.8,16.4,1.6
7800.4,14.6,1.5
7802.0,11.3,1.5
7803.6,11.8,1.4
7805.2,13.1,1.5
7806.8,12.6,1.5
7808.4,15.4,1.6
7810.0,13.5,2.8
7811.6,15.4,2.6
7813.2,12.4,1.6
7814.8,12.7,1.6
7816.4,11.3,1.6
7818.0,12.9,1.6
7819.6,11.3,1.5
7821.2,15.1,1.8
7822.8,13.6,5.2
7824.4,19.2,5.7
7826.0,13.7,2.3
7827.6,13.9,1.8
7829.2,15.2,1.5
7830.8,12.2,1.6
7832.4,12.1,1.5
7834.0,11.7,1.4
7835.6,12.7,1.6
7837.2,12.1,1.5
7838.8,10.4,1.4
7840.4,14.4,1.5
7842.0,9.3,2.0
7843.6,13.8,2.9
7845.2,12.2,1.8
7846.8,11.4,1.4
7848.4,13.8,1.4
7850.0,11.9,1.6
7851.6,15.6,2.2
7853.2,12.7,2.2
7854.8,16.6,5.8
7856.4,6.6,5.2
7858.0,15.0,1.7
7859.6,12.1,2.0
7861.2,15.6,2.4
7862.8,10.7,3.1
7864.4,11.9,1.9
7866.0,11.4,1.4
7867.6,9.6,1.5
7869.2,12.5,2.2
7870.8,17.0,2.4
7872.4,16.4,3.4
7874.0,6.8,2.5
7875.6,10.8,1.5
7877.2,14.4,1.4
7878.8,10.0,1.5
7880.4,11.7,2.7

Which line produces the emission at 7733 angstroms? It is [S II] 6716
